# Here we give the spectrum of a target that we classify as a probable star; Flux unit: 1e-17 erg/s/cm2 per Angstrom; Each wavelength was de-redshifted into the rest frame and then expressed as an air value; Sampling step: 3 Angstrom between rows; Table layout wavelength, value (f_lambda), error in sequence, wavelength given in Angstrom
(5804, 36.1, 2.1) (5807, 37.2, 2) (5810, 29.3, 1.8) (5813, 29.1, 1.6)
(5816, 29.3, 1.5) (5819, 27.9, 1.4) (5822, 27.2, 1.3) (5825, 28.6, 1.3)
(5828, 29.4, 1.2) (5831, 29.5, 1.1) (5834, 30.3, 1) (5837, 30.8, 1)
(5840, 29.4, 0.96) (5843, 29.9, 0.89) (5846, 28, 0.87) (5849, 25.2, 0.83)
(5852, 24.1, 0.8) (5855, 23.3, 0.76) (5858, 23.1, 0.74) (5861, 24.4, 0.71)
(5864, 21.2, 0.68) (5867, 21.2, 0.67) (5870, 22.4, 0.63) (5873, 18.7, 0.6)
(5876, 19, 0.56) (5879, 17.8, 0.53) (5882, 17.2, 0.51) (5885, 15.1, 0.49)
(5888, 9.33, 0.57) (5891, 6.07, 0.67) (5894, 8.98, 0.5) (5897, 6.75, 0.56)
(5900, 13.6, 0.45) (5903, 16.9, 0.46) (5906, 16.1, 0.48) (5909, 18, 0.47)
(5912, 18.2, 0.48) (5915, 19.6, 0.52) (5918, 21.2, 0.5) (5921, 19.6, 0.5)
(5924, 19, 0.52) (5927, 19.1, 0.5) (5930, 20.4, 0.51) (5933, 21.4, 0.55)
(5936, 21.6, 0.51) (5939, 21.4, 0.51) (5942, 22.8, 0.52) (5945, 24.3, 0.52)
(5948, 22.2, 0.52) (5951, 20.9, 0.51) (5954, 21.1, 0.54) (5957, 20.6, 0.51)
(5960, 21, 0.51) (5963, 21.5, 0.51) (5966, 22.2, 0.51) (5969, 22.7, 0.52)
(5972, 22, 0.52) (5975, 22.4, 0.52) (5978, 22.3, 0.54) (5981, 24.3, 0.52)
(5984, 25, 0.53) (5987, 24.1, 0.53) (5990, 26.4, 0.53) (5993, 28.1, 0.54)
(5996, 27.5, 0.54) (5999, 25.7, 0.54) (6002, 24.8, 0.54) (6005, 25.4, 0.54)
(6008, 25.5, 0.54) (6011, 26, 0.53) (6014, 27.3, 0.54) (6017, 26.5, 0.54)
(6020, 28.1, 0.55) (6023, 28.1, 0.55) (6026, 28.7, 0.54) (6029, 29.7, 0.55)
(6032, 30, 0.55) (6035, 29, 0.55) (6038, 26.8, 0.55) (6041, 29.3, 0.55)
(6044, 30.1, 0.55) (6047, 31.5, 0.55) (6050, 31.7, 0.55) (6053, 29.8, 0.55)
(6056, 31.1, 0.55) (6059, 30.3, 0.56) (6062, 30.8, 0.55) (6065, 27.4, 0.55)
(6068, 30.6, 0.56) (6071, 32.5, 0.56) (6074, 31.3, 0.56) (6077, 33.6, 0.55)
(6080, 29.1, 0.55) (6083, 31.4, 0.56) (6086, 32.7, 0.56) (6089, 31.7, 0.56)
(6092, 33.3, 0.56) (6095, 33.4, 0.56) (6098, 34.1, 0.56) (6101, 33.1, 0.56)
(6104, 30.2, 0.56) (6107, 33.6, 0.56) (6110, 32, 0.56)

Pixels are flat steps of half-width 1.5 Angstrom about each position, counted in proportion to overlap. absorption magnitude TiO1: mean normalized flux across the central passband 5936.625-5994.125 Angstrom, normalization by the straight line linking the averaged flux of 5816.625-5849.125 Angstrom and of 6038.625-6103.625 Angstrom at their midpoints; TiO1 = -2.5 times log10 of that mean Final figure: 0.30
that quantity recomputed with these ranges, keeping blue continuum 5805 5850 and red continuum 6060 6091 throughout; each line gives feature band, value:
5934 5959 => 0.356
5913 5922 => 0.441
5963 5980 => 0.338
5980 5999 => 0.179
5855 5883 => 0.392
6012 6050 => 0.073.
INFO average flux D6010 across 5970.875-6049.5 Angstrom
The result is 26.8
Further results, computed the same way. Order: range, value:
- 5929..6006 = 23.2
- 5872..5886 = 17.6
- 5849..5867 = 23.2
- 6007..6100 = 30.1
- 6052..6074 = 30.4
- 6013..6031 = 28.1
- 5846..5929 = 18.2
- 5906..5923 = 19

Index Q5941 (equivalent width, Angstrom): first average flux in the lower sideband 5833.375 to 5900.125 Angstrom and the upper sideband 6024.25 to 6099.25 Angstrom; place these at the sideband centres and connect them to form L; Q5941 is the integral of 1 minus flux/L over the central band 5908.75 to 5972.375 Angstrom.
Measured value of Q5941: 8.6 Angstrom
